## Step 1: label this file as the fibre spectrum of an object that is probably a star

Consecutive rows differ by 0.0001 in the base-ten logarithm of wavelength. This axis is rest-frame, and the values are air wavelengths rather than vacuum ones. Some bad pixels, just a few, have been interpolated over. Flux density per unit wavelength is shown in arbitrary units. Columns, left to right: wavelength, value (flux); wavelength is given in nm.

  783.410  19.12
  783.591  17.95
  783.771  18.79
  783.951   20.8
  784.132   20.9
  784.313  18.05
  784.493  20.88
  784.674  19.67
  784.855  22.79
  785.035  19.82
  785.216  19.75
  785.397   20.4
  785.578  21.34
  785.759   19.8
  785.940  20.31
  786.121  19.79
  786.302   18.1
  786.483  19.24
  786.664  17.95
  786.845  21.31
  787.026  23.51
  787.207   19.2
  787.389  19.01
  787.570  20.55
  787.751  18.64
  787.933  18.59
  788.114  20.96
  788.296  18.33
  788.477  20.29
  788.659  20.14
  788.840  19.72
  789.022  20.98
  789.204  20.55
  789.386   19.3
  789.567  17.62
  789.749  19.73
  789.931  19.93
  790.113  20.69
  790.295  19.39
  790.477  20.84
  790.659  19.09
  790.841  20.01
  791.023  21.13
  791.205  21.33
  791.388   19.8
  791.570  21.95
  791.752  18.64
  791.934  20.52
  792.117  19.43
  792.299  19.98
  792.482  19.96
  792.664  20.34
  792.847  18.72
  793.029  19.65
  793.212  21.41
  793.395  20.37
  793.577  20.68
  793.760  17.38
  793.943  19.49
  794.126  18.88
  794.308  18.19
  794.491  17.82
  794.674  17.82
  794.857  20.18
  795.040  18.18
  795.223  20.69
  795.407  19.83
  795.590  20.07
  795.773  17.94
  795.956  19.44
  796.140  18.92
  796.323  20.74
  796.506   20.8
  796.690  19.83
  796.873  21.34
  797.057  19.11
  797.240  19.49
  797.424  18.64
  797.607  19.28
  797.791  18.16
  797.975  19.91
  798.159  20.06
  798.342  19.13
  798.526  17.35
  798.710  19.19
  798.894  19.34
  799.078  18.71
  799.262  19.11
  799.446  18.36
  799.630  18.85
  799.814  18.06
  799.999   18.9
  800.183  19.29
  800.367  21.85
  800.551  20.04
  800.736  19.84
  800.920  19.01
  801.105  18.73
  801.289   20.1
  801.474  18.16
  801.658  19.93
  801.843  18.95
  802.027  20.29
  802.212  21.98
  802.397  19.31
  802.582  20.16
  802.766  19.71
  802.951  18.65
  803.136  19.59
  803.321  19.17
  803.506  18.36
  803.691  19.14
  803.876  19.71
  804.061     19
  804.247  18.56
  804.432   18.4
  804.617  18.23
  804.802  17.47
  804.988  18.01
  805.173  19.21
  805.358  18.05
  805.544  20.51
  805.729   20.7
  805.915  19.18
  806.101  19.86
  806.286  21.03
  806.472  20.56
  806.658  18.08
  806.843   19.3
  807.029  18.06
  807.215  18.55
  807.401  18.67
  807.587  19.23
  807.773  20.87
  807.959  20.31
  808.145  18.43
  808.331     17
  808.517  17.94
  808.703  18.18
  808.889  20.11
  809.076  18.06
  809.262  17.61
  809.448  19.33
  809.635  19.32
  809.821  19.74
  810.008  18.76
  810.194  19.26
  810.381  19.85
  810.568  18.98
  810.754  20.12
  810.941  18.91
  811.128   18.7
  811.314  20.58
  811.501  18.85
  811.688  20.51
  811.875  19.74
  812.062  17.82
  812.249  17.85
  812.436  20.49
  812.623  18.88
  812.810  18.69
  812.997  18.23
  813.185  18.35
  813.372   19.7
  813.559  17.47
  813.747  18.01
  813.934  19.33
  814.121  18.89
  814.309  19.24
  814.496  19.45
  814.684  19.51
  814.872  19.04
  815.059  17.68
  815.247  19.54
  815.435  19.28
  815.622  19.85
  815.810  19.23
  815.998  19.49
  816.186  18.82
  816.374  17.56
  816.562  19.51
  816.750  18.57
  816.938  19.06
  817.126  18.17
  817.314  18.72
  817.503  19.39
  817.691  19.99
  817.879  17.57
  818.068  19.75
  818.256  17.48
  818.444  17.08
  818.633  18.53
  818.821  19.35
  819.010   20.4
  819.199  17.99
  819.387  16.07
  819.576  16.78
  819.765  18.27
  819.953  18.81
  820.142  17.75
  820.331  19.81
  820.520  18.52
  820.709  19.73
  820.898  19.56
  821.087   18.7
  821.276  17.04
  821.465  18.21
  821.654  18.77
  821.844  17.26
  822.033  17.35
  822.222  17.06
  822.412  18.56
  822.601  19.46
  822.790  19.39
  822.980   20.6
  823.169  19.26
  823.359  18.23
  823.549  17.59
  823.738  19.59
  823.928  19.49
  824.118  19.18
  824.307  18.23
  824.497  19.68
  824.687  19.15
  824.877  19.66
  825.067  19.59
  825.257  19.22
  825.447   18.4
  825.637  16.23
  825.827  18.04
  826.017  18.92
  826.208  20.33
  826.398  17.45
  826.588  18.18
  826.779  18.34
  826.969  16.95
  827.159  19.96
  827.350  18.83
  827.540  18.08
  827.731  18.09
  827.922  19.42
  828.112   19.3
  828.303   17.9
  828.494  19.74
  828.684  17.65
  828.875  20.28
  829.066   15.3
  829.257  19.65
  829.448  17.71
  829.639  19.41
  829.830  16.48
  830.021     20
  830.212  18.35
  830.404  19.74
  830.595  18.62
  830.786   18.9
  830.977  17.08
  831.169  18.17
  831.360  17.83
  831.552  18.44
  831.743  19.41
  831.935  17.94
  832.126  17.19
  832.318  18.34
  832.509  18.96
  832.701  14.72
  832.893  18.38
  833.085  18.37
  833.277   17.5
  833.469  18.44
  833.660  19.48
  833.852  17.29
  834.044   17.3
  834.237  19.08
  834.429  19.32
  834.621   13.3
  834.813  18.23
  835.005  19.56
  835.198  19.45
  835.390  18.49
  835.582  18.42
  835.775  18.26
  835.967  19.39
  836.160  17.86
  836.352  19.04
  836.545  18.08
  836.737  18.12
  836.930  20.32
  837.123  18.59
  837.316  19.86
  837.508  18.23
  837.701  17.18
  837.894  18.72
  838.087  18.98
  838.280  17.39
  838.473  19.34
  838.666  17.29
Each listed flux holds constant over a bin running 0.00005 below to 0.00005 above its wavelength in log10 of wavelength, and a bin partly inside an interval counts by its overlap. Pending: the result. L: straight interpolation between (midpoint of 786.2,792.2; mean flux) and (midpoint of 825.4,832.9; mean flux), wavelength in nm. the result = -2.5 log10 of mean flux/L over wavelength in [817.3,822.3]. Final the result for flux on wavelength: 0.02 mag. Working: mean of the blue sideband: 19.9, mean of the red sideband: 18.3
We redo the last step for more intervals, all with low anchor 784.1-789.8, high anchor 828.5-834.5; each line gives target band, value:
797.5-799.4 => 0.03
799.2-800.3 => 0.03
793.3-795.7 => 0.02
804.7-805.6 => 0.04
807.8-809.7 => 0.02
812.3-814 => 0.01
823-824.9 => -0.03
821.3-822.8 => 0.03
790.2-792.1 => -0.03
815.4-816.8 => -0.01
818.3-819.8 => 0.04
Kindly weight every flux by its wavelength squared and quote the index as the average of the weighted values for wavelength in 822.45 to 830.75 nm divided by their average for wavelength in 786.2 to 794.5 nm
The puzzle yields 1.04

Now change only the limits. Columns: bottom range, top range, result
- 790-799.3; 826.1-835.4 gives 1.02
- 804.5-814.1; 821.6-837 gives 1.02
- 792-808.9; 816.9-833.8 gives 1.02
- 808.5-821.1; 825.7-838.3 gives 1.02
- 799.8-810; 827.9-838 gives 1.02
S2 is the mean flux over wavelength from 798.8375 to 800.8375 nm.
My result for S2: 19.3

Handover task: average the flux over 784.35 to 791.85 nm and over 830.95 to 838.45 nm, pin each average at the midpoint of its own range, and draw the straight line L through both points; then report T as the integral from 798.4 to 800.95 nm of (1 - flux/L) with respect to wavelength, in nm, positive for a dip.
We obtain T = 0.06 nm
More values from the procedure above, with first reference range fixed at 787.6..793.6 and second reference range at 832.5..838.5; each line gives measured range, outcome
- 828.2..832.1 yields 0.01 nm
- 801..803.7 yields 0.00 nm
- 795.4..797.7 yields 0.01 nm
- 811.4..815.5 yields 0.04 nm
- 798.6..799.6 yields 0.04 nm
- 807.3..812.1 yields 0.03 nm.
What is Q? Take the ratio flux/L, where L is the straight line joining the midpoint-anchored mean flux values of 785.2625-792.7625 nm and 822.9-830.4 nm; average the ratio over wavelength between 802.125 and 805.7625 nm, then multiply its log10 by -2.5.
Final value 0.02 mag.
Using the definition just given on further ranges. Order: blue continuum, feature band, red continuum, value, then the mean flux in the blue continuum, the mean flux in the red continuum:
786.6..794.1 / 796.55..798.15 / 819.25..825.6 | 0.01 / 19.9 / 18.6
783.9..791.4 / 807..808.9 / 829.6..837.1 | 0.02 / 20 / 18.3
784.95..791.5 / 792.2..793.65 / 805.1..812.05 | -0.02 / 19.9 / 19.2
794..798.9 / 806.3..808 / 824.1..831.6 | -0.02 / 19.3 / 18.6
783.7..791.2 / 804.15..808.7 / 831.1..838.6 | 0.02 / 20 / 18.3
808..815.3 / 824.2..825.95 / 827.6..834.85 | -0.02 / 18.9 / 18.2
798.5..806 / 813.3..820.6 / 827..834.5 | 0.00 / 19.2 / 18.4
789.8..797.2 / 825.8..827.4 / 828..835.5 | -0.01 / 19.8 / 18.2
